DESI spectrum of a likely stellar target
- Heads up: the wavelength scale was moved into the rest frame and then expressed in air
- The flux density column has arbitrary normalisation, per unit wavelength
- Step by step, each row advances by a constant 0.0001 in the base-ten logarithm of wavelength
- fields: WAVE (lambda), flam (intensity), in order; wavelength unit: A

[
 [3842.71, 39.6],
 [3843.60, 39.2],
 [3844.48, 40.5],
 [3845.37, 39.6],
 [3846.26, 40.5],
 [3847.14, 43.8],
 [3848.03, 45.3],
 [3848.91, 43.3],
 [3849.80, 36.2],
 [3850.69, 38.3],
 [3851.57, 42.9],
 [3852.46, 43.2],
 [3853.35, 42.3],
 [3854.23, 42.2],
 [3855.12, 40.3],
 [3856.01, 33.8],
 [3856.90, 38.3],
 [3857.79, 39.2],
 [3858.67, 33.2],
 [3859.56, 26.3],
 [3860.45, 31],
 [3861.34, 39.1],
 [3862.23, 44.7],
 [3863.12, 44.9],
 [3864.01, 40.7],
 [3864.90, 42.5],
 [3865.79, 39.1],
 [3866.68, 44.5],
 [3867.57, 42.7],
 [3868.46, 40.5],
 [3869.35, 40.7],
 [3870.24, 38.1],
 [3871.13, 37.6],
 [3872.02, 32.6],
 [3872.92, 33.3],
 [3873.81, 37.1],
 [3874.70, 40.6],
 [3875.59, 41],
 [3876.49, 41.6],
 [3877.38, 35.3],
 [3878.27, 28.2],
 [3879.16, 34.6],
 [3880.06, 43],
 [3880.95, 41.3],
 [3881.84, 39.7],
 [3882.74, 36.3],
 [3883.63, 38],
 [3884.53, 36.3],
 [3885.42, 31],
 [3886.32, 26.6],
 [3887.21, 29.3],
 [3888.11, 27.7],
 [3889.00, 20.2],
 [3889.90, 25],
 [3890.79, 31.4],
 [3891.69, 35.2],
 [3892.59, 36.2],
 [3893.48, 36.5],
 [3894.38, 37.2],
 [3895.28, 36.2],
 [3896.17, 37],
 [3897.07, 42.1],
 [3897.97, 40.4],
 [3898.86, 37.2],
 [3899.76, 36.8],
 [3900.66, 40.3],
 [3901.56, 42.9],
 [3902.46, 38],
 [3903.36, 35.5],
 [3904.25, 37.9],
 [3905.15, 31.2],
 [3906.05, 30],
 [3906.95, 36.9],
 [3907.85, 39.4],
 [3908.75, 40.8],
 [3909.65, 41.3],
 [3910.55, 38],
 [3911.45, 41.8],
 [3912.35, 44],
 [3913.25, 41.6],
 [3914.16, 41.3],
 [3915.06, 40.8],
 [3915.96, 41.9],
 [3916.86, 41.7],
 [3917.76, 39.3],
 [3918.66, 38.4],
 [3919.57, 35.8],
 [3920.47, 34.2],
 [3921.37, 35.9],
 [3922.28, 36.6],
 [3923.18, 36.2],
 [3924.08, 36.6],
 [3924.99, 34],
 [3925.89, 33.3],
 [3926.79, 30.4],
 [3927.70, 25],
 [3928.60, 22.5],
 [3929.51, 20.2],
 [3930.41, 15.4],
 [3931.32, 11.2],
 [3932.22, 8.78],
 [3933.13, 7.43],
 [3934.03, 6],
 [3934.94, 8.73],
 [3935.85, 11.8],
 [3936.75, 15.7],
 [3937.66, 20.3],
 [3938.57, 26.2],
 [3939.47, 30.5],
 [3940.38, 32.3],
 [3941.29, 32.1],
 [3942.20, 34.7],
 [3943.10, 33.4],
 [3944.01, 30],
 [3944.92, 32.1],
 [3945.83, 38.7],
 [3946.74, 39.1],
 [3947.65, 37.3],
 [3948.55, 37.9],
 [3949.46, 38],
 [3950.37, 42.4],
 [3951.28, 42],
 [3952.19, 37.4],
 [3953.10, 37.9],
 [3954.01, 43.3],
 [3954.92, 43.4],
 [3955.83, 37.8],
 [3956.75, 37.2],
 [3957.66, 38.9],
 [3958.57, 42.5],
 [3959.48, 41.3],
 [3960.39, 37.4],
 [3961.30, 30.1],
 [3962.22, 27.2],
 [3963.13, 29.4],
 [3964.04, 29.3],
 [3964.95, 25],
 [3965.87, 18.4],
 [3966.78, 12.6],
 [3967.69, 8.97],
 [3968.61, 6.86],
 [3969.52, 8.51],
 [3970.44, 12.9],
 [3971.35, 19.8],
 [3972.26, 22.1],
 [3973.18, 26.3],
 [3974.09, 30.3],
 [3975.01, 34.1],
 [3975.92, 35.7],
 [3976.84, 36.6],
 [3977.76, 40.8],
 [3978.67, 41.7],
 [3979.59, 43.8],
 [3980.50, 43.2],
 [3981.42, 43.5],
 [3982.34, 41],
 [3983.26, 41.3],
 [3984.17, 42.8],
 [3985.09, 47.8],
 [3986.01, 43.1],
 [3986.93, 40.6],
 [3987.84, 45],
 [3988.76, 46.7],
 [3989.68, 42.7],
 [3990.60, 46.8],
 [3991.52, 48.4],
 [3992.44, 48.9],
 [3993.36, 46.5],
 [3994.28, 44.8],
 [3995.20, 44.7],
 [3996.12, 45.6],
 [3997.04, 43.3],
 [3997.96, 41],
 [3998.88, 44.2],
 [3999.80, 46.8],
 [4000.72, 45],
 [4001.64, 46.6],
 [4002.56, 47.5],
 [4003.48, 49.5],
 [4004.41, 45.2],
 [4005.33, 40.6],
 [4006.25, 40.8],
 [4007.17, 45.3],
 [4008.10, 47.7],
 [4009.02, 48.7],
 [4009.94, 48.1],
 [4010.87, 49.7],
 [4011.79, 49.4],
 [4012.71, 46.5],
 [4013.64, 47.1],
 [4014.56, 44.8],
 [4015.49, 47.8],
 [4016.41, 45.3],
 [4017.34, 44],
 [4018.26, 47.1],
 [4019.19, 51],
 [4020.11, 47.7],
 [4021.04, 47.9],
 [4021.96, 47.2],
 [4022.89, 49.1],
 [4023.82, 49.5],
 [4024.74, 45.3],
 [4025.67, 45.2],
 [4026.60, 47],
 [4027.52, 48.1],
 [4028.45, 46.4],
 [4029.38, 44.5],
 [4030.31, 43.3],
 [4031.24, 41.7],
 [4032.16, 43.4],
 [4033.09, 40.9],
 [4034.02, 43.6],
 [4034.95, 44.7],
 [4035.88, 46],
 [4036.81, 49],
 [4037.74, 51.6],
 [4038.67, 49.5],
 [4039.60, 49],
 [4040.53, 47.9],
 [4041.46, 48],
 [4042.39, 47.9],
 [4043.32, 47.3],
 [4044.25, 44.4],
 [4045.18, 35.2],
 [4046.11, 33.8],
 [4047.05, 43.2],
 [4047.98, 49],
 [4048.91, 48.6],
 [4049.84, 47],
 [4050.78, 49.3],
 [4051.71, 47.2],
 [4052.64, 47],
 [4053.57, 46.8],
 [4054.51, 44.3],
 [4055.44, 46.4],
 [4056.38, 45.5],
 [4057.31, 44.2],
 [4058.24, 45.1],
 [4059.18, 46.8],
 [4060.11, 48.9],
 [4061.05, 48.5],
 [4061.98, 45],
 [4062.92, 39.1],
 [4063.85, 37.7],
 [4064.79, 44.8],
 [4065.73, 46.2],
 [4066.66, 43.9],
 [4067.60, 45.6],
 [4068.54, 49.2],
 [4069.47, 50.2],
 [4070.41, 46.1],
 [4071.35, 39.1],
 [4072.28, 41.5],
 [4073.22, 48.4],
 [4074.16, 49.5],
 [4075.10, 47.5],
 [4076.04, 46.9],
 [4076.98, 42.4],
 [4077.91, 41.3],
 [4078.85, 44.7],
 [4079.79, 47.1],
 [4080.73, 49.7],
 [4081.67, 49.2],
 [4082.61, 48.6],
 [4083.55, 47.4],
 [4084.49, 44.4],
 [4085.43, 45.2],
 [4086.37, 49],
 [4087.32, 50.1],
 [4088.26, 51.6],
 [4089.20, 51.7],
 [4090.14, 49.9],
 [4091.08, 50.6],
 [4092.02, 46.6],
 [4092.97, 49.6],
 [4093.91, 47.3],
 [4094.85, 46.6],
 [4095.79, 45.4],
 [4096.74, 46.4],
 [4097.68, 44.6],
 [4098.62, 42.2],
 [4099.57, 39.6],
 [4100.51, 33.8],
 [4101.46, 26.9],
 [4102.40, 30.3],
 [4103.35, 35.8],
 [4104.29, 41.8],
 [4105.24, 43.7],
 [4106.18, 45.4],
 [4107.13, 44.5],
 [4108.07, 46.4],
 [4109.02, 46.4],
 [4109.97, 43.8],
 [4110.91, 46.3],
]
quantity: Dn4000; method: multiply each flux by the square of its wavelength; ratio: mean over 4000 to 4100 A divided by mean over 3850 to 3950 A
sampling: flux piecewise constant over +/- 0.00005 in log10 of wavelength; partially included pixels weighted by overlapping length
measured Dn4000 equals 1.45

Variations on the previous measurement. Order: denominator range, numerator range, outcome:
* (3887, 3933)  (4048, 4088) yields 1.47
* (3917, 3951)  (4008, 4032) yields 1.72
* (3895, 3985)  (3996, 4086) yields 1.49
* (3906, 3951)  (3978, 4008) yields 1.47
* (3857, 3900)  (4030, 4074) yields 1.36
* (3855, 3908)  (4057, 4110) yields 1.36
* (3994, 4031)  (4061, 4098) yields 1.04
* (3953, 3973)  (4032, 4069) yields 1.73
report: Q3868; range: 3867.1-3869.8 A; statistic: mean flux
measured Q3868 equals 41.4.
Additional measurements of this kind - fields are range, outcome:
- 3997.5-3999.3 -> 42.6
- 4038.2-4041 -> 48.8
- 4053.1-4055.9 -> 45.8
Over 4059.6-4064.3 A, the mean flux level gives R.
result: 43.9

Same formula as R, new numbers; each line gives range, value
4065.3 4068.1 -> 45.3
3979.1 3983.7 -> 42.5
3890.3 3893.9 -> 34.7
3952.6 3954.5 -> 40.6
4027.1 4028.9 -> 47.2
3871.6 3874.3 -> 34.4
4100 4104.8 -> 33.8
